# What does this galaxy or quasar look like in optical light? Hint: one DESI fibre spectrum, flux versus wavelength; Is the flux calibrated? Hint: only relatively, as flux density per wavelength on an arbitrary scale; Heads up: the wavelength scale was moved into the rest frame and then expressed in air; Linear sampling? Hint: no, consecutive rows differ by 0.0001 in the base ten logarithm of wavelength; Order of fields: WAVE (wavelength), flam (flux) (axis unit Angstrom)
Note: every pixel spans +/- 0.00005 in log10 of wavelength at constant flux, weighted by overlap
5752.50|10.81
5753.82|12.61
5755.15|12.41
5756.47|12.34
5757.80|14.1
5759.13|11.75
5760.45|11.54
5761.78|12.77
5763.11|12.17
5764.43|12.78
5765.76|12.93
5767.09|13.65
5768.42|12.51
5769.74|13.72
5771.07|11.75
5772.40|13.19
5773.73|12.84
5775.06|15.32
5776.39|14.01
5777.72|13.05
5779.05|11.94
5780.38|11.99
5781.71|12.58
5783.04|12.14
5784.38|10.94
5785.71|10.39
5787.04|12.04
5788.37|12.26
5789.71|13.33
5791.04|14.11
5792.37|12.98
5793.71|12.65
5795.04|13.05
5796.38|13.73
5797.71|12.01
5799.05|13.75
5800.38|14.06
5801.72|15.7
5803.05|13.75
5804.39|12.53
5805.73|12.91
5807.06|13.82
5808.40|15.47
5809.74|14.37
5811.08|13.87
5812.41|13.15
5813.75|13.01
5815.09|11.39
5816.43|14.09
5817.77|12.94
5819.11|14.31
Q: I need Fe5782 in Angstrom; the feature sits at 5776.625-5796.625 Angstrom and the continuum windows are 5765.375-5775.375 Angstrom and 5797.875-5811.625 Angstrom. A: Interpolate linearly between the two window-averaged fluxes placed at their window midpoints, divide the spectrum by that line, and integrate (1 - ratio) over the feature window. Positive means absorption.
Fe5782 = 1.6 Angstrom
